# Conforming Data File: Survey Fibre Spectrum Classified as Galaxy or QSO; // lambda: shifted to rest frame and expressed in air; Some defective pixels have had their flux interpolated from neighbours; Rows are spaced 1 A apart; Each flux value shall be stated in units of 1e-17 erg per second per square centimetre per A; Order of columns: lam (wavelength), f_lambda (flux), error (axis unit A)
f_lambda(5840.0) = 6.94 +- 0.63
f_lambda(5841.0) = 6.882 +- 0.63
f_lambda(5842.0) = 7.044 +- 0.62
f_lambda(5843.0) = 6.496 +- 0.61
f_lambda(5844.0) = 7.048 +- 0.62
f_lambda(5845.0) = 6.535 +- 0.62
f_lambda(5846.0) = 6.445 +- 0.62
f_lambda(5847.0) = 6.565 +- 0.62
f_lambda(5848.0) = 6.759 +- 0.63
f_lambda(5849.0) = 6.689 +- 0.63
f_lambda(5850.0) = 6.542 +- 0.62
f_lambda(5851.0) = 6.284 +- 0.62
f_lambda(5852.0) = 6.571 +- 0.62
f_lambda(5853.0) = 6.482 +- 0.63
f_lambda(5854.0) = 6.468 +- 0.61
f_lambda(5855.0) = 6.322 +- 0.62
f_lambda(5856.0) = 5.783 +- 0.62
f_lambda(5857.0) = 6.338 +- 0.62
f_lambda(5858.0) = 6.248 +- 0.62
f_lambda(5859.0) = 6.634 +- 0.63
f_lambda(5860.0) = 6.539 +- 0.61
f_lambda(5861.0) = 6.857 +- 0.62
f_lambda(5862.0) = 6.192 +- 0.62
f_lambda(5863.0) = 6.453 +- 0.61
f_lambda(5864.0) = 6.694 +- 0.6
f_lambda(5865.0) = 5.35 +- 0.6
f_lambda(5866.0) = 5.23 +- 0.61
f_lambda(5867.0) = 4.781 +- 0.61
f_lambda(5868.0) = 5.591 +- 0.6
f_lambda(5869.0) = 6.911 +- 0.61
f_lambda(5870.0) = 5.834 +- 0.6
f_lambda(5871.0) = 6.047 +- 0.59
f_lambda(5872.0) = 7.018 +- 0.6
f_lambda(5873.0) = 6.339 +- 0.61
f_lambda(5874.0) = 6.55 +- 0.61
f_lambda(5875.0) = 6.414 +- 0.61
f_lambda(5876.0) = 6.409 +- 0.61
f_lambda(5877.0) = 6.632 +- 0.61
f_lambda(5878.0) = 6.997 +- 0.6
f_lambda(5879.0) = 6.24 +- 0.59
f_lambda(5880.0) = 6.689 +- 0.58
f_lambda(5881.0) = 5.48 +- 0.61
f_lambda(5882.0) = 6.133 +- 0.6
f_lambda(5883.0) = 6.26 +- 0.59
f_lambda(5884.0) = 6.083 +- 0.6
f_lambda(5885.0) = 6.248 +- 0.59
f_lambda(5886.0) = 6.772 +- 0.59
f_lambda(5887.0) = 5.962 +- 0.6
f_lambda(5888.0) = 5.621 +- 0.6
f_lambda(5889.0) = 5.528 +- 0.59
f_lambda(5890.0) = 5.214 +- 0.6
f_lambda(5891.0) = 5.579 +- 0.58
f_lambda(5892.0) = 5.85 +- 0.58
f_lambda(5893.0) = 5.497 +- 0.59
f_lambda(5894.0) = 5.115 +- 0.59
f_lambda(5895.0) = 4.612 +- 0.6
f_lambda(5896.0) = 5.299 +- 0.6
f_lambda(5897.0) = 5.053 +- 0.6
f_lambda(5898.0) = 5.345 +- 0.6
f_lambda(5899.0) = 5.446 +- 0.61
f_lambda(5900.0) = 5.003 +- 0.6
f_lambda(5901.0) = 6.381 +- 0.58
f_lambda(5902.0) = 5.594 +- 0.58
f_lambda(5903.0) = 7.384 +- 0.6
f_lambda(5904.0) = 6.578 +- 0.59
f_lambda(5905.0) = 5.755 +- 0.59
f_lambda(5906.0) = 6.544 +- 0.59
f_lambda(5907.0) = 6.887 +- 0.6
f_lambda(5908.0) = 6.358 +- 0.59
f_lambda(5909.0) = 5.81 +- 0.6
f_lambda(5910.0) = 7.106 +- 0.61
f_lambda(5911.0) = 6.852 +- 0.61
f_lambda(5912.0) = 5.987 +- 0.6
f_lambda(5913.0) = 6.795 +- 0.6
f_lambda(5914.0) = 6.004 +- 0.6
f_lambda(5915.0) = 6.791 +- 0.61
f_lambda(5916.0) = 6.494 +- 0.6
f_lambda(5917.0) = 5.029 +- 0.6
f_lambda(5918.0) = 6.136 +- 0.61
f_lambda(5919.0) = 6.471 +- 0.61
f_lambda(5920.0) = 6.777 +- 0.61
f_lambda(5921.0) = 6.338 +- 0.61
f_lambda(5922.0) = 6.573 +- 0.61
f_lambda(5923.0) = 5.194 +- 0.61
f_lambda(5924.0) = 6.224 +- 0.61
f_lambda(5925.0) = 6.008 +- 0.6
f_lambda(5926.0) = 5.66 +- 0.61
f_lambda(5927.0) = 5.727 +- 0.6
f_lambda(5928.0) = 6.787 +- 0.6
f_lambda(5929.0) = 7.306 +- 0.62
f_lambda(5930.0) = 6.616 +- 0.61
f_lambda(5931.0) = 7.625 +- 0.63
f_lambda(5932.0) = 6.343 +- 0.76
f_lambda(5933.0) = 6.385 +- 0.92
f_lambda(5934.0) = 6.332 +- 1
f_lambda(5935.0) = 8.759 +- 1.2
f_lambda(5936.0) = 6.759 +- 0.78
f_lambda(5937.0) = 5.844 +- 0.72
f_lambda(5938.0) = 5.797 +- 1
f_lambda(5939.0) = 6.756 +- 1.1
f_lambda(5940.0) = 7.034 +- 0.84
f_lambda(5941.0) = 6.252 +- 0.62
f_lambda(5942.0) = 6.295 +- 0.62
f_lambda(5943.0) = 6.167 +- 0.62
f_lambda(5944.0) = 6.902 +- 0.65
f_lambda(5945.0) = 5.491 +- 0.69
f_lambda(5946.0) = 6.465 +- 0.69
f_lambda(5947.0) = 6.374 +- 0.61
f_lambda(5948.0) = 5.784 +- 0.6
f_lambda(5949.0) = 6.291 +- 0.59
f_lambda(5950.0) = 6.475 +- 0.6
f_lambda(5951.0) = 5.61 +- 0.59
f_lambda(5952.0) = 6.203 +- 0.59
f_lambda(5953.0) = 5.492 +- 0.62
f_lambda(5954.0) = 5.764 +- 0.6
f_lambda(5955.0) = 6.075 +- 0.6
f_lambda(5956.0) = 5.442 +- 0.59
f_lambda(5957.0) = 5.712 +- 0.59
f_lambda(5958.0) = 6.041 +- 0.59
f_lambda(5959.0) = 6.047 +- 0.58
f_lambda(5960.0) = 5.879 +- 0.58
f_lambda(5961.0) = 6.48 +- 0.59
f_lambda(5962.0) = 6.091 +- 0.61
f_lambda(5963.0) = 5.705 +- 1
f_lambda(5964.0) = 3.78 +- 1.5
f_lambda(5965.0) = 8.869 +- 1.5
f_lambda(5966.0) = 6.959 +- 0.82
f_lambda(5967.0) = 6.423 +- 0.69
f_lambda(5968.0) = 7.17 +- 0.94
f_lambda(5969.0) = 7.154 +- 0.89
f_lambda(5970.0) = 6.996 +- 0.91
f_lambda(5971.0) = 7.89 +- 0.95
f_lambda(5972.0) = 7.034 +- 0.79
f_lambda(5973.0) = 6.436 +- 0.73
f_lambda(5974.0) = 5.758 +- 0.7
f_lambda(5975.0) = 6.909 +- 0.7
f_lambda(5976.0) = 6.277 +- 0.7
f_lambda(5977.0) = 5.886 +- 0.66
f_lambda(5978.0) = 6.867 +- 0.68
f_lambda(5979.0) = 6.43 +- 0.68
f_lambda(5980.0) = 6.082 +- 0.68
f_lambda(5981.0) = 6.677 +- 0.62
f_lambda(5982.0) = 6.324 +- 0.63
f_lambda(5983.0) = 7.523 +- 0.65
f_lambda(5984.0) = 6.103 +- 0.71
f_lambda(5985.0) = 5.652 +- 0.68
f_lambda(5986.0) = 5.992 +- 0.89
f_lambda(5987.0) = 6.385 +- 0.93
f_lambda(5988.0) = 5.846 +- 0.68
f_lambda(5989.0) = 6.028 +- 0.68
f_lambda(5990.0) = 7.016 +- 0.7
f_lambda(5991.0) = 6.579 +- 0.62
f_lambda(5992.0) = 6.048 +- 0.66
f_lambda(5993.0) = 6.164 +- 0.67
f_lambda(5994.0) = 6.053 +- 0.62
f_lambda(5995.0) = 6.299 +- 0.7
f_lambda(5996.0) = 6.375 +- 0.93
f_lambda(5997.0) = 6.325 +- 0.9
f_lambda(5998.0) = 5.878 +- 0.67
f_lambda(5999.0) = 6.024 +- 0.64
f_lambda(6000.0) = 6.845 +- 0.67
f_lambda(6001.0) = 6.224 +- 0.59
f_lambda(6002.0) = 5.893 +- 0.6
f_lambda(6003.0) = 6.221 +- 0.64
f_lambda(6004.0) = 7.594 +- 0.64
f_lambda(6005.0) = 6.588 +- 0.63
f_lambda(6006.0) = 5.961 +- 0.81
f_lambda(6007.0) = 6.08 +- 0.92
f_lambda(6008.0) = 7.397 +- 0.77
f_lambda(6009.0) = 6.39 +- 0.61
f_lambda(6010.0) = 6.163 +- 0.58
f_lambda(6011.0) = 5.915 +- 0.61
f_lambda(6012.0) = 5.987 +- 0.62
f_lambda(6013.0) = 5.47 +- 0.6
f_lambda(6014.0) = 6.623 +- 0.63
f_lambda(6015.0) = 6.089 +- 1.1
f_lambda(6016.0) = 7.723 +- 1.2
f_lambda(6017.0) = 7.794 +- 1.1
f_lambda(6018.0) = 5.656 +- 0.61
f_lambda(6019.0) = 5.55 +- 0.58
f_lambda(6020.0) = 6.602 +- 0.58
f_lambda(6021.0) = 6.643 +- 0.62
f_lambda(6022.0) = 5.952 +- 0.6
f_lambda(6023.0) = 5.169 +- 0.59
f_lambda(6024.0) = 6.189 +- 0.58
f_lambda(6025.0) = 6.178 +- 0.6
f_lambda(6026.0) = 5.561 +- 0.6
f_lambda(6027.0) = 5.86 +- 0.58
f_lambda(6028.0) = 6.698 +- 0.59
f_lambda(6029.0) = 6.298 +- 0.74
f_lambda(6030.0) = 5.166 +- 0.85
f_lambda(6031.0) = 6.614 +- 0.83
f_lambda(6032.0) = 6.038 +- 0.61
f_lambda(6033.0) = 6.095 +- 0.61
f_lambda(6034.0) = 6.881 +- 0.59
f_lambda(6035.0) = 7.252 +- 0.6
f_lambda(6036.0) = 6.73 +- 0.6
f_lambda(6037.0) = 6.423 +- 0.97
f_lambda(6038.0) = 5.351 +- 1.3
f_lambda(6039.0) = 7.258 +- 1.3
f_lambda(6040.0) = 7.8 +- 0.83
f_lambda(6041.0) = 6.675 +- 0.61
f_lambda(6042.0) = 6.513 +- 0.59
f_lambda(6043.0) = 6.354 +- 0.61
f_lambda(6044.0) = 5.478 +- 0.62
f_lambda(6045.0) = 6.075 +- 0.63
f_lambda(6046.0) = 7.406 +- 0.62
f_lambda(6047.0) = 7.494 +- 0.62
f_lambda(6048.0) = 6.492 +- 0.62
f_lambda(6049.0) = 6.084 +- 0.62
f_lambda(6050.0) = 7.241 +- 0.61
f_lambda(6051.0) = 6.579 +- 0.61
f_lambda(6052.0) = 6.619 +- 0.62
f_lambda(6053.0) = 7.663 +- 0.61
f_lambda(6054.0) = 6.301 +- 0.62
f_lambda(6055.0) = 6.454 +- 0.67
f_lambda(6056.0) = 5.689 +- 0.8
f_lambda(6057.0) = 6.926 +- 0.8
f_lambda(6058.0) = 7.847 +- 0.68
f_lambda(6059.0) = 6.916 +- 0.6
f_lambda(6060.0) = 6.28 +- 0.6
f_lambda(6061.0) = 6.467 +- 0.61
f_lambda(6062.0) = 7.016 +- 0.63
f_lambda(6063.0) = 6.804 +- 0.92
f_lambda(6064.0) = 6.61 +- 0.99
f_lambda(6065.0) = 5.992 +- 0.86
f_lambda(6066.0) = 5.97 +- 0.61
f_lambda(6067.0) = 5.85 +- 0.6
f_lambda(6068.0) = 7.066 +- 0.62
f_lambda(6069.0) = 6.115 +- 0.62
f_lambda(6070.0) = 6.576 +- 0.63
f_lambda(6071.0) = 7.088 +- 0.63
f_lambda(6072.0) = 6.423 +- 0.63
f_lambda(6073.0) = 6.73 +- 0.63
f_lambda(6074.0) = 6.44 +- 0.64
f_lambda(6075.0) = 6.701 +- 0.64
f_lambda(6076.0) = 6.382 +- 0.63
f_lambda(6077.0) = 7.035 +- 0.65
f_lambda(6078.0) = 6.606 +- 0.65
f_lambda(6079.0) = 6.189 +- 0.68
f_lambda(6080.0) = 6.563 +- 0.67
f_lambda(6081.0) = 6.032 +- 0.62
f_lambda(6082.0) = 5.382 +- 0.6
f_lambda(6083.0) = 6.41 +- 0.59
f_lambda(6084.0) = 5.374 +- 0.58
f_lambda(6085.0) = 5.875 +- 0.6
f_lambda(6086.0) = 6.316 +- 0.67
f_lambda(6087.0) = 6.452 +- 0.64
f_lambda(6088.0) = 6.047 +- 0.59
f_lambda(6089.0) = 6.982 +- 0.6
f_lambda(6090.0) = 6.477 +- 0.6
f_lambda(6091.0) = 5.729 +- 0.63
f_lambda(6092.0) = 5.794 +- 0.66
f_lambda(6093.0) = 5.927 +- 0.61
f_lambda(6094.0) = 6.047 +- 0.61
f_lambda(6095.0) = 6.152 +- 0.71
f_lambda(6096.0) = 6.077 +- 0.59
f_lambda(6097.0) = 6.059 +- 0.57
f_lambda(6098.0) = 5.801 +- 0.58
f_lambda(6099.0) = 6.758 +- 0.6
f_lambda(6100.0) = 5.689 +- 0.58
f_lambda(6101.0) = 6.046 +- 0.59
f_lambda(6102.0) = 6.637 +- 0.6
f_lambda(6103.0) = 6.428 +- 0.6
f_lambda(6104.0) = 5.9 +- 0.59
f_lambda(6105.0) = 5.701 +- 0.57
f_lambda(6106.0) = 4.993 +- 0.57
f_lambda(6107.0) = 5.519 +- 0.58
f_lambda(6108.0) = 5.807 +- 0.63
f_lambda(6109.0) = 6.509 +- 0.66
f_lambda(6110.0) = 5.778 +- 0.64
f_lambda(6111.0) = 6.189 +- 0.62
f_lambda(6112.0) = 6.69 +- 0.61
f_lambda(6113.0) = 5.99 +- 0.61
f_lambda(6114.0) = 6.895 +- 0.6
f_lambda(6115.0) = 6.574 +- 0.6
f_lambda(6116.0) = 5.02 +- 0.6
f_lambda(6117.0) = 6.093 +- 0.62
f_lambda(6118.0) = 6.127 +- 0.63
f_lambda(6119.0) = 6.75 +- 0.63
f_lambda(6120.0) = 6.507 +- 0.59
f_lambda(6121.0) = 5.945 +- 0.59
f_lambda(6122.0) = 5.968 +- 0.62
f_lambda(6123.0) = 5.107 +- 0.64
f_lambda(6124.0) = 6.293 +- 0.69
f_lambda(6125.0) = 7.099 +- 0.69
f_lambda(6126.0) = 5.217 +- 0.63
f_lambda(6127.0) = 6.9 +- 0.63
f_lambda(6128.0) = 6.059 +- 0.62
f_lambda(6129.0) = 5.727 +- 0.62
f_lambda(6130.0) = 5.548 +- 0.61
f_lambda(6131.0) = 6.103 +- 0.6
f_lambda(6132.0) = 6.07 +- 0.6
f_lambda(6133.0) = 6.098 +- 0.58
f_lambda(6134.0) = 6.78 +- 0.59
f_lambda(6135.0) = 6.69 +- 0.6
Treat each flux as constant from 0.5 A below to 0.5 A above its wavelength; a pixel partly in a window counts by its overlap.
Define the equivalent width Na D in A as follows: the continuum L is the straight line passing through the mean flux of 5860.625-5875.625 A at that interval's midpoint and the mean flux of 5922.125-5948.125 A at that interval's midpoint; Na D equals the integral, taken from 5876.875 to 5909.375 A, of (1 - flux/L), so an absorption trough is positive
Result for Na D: 1.67 A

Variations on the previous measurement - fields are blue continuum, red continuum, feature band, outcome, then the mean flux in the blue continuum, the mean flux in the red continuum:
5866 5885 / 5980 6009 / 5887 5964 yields 2.0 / 6.22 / 6.36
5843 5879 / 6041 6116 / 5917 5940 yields -0.4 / 6.36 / 6.35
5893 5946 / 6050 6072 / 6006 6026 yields 0.7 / 6.24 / 6.62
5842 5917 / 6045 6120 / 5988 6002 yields 0.0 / 6.18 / 6.35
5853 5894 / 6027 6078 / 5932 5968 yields 0.3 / 6.14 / 6.57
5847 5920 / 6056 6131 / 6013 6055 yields -1.6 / 6.15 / 6.24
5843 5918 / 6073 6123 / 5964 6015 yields -2.4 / 6.16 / 6.15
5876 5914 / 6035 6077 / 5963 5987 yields -0.9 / 6.02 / 6.62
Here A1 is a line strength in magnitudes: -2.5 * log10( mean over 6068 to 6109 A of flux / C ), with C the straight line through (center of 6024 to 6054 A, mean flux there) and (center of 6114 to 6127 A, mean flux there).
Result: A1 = 0.01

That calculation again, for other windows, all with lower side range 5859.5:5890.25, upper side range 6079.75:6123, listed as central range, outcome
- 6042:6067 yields -0.09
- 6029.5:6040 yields -0.06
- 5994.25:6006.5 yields -0.04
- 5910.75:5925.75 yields -0.01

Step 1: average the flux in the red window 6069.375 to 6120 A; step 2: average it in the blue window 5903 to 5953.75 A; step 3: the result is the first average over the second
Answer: 1.0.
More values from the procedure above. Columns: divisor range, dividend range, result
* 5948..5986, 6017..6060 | 1.02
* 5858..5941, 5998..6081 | 1.04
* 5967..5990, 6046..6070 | 1.02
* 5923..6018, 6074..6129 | 0.96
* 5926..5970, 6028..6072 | 1.03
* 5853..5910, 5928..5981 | 1.06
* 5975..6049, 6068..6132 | 0.97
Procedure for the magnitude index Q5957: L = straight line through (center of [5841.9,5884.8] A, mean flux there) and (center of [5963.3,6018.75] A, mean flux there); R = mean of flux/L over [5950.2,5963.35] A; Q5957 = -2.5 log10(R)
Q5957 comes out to 0.09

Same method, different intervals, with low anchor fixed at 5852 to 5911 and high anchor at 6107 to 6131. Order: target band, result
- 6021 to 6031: 0.024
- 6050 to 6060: -0.113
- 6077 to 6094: -0.009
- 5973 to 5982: -0.046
